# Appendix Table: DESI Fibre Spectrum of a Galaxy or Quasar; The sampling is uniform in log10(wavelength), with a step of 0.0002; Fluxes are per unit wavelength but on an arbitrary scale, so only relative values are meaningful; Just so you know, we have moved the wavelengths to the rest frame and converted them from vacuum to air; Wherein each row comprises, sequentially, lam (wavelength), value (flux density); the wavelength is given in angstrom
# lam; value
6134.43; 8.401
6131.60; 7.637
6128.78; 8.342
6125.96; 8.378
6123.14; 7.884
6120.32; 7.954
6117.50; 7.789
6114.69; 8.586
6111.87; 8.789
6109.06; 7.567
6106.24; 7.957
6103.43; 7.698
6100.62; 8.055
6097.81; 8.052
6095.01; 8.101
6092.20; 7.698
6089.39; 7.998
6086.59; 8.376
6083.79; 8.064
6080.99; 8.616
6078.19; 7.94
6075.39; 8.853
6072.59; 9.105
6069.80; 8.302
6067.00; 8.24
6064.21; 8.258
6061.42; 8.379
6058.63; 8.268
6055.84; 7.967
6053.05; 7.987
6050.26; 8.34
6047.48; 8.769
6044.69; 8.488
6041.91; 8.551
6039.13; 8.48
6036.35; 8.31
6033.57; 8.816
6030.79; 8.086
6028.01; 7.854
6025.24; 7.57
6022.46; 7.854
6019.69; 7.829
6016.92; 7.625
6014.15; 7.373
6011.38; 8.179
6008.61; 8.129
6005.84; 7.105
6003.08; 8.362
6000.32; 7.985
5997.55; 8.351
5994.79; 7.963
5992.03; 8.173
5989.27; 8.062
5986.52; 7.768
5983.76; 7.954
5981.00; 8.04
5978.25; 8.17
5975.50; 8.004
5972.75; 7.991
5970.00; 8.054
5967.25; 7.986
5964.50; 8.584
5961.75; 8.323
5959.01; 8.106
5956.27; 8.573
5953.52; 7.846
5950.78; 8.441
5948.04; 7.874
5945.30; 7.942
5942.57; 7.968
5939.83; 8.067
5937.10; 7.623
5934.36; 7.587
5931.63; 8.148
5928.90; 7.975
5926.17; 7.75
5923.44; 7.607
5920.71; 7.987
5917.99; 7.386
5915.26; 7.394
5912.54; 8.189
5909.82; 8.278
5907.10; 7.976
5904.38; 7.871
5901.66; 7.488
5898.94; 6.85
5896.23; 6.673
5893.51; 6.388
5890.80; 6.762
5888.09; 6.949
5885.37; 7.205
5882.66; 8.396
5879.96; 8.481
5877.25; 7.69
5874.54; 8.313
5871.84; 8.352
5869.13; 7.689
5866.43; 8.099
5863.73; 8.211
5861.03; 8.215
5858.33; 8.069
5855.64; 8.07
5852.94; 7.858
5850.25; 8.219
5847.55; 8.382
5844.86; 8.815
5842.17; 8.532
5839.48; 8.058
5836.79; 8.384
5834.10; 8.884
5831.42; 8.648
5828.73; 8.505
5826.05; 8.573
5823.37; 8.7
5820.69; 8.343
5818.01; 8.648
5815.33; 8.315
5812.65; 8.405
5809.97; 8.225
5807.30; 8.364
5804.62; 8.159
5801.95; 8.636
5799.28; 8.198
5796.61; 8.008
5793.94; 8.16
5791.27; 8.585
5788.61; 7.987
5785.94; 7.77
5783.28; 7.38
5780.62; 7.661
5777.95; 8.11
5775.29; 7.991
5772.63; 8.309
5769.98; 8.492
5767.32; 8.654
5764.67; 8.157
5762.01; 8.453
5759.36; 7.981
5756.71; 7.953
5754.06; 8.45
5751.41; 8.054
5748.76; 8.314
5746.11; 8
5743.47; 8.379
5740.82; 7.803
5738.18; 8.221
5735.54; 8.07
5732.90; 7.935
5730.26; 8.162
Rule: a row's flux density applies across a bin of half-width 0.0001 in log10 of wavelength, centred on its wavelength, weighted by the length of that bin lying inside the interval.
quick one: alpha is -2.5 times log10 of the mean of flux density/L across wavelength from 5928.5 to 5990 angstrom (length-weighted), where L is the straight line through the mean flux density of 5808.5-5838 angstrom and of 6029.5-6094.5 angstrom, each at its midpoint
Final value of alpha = 0.05 mag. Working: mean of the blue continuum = 8.51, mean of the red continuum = 8.34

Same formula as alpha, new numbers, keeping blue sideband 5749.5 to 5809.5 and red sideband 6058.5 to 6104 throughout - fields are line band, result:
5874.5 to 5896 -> 0.11 mag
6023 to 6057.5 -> 0.00 mag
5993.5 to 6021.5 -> 0.05 mag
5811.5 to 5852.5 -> -0.04 mag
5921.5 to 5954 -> 0.04 mag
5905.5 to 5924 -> 0.05 mag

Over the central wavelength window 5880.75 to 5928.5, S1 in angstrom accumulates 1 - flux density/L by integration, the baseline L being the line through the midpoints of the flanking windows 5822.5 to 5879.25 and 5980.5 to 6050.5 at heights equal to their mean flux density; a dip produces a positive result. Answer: 4.2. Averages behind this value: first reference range 8.3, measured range 7.5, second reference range 8.07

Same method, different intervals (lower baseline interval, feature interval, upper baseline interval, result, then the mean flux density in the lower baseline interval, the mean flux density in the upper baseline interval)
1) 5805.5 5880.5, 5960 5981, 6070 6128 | 0.3 angstrom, 8.32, 8.18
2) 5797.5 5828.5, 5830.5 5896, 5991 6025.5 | 2.2 angstrom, 8.41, 7.89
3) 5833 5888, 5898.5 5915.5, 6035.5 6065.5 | 0.9 angstrom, 8.16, 8.35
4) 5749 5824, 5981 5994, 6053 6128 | 0.3 angstrom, 8.22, 8.18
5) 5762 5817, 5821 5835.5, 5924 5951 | -0.9 angstrom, 8.19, 7.91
